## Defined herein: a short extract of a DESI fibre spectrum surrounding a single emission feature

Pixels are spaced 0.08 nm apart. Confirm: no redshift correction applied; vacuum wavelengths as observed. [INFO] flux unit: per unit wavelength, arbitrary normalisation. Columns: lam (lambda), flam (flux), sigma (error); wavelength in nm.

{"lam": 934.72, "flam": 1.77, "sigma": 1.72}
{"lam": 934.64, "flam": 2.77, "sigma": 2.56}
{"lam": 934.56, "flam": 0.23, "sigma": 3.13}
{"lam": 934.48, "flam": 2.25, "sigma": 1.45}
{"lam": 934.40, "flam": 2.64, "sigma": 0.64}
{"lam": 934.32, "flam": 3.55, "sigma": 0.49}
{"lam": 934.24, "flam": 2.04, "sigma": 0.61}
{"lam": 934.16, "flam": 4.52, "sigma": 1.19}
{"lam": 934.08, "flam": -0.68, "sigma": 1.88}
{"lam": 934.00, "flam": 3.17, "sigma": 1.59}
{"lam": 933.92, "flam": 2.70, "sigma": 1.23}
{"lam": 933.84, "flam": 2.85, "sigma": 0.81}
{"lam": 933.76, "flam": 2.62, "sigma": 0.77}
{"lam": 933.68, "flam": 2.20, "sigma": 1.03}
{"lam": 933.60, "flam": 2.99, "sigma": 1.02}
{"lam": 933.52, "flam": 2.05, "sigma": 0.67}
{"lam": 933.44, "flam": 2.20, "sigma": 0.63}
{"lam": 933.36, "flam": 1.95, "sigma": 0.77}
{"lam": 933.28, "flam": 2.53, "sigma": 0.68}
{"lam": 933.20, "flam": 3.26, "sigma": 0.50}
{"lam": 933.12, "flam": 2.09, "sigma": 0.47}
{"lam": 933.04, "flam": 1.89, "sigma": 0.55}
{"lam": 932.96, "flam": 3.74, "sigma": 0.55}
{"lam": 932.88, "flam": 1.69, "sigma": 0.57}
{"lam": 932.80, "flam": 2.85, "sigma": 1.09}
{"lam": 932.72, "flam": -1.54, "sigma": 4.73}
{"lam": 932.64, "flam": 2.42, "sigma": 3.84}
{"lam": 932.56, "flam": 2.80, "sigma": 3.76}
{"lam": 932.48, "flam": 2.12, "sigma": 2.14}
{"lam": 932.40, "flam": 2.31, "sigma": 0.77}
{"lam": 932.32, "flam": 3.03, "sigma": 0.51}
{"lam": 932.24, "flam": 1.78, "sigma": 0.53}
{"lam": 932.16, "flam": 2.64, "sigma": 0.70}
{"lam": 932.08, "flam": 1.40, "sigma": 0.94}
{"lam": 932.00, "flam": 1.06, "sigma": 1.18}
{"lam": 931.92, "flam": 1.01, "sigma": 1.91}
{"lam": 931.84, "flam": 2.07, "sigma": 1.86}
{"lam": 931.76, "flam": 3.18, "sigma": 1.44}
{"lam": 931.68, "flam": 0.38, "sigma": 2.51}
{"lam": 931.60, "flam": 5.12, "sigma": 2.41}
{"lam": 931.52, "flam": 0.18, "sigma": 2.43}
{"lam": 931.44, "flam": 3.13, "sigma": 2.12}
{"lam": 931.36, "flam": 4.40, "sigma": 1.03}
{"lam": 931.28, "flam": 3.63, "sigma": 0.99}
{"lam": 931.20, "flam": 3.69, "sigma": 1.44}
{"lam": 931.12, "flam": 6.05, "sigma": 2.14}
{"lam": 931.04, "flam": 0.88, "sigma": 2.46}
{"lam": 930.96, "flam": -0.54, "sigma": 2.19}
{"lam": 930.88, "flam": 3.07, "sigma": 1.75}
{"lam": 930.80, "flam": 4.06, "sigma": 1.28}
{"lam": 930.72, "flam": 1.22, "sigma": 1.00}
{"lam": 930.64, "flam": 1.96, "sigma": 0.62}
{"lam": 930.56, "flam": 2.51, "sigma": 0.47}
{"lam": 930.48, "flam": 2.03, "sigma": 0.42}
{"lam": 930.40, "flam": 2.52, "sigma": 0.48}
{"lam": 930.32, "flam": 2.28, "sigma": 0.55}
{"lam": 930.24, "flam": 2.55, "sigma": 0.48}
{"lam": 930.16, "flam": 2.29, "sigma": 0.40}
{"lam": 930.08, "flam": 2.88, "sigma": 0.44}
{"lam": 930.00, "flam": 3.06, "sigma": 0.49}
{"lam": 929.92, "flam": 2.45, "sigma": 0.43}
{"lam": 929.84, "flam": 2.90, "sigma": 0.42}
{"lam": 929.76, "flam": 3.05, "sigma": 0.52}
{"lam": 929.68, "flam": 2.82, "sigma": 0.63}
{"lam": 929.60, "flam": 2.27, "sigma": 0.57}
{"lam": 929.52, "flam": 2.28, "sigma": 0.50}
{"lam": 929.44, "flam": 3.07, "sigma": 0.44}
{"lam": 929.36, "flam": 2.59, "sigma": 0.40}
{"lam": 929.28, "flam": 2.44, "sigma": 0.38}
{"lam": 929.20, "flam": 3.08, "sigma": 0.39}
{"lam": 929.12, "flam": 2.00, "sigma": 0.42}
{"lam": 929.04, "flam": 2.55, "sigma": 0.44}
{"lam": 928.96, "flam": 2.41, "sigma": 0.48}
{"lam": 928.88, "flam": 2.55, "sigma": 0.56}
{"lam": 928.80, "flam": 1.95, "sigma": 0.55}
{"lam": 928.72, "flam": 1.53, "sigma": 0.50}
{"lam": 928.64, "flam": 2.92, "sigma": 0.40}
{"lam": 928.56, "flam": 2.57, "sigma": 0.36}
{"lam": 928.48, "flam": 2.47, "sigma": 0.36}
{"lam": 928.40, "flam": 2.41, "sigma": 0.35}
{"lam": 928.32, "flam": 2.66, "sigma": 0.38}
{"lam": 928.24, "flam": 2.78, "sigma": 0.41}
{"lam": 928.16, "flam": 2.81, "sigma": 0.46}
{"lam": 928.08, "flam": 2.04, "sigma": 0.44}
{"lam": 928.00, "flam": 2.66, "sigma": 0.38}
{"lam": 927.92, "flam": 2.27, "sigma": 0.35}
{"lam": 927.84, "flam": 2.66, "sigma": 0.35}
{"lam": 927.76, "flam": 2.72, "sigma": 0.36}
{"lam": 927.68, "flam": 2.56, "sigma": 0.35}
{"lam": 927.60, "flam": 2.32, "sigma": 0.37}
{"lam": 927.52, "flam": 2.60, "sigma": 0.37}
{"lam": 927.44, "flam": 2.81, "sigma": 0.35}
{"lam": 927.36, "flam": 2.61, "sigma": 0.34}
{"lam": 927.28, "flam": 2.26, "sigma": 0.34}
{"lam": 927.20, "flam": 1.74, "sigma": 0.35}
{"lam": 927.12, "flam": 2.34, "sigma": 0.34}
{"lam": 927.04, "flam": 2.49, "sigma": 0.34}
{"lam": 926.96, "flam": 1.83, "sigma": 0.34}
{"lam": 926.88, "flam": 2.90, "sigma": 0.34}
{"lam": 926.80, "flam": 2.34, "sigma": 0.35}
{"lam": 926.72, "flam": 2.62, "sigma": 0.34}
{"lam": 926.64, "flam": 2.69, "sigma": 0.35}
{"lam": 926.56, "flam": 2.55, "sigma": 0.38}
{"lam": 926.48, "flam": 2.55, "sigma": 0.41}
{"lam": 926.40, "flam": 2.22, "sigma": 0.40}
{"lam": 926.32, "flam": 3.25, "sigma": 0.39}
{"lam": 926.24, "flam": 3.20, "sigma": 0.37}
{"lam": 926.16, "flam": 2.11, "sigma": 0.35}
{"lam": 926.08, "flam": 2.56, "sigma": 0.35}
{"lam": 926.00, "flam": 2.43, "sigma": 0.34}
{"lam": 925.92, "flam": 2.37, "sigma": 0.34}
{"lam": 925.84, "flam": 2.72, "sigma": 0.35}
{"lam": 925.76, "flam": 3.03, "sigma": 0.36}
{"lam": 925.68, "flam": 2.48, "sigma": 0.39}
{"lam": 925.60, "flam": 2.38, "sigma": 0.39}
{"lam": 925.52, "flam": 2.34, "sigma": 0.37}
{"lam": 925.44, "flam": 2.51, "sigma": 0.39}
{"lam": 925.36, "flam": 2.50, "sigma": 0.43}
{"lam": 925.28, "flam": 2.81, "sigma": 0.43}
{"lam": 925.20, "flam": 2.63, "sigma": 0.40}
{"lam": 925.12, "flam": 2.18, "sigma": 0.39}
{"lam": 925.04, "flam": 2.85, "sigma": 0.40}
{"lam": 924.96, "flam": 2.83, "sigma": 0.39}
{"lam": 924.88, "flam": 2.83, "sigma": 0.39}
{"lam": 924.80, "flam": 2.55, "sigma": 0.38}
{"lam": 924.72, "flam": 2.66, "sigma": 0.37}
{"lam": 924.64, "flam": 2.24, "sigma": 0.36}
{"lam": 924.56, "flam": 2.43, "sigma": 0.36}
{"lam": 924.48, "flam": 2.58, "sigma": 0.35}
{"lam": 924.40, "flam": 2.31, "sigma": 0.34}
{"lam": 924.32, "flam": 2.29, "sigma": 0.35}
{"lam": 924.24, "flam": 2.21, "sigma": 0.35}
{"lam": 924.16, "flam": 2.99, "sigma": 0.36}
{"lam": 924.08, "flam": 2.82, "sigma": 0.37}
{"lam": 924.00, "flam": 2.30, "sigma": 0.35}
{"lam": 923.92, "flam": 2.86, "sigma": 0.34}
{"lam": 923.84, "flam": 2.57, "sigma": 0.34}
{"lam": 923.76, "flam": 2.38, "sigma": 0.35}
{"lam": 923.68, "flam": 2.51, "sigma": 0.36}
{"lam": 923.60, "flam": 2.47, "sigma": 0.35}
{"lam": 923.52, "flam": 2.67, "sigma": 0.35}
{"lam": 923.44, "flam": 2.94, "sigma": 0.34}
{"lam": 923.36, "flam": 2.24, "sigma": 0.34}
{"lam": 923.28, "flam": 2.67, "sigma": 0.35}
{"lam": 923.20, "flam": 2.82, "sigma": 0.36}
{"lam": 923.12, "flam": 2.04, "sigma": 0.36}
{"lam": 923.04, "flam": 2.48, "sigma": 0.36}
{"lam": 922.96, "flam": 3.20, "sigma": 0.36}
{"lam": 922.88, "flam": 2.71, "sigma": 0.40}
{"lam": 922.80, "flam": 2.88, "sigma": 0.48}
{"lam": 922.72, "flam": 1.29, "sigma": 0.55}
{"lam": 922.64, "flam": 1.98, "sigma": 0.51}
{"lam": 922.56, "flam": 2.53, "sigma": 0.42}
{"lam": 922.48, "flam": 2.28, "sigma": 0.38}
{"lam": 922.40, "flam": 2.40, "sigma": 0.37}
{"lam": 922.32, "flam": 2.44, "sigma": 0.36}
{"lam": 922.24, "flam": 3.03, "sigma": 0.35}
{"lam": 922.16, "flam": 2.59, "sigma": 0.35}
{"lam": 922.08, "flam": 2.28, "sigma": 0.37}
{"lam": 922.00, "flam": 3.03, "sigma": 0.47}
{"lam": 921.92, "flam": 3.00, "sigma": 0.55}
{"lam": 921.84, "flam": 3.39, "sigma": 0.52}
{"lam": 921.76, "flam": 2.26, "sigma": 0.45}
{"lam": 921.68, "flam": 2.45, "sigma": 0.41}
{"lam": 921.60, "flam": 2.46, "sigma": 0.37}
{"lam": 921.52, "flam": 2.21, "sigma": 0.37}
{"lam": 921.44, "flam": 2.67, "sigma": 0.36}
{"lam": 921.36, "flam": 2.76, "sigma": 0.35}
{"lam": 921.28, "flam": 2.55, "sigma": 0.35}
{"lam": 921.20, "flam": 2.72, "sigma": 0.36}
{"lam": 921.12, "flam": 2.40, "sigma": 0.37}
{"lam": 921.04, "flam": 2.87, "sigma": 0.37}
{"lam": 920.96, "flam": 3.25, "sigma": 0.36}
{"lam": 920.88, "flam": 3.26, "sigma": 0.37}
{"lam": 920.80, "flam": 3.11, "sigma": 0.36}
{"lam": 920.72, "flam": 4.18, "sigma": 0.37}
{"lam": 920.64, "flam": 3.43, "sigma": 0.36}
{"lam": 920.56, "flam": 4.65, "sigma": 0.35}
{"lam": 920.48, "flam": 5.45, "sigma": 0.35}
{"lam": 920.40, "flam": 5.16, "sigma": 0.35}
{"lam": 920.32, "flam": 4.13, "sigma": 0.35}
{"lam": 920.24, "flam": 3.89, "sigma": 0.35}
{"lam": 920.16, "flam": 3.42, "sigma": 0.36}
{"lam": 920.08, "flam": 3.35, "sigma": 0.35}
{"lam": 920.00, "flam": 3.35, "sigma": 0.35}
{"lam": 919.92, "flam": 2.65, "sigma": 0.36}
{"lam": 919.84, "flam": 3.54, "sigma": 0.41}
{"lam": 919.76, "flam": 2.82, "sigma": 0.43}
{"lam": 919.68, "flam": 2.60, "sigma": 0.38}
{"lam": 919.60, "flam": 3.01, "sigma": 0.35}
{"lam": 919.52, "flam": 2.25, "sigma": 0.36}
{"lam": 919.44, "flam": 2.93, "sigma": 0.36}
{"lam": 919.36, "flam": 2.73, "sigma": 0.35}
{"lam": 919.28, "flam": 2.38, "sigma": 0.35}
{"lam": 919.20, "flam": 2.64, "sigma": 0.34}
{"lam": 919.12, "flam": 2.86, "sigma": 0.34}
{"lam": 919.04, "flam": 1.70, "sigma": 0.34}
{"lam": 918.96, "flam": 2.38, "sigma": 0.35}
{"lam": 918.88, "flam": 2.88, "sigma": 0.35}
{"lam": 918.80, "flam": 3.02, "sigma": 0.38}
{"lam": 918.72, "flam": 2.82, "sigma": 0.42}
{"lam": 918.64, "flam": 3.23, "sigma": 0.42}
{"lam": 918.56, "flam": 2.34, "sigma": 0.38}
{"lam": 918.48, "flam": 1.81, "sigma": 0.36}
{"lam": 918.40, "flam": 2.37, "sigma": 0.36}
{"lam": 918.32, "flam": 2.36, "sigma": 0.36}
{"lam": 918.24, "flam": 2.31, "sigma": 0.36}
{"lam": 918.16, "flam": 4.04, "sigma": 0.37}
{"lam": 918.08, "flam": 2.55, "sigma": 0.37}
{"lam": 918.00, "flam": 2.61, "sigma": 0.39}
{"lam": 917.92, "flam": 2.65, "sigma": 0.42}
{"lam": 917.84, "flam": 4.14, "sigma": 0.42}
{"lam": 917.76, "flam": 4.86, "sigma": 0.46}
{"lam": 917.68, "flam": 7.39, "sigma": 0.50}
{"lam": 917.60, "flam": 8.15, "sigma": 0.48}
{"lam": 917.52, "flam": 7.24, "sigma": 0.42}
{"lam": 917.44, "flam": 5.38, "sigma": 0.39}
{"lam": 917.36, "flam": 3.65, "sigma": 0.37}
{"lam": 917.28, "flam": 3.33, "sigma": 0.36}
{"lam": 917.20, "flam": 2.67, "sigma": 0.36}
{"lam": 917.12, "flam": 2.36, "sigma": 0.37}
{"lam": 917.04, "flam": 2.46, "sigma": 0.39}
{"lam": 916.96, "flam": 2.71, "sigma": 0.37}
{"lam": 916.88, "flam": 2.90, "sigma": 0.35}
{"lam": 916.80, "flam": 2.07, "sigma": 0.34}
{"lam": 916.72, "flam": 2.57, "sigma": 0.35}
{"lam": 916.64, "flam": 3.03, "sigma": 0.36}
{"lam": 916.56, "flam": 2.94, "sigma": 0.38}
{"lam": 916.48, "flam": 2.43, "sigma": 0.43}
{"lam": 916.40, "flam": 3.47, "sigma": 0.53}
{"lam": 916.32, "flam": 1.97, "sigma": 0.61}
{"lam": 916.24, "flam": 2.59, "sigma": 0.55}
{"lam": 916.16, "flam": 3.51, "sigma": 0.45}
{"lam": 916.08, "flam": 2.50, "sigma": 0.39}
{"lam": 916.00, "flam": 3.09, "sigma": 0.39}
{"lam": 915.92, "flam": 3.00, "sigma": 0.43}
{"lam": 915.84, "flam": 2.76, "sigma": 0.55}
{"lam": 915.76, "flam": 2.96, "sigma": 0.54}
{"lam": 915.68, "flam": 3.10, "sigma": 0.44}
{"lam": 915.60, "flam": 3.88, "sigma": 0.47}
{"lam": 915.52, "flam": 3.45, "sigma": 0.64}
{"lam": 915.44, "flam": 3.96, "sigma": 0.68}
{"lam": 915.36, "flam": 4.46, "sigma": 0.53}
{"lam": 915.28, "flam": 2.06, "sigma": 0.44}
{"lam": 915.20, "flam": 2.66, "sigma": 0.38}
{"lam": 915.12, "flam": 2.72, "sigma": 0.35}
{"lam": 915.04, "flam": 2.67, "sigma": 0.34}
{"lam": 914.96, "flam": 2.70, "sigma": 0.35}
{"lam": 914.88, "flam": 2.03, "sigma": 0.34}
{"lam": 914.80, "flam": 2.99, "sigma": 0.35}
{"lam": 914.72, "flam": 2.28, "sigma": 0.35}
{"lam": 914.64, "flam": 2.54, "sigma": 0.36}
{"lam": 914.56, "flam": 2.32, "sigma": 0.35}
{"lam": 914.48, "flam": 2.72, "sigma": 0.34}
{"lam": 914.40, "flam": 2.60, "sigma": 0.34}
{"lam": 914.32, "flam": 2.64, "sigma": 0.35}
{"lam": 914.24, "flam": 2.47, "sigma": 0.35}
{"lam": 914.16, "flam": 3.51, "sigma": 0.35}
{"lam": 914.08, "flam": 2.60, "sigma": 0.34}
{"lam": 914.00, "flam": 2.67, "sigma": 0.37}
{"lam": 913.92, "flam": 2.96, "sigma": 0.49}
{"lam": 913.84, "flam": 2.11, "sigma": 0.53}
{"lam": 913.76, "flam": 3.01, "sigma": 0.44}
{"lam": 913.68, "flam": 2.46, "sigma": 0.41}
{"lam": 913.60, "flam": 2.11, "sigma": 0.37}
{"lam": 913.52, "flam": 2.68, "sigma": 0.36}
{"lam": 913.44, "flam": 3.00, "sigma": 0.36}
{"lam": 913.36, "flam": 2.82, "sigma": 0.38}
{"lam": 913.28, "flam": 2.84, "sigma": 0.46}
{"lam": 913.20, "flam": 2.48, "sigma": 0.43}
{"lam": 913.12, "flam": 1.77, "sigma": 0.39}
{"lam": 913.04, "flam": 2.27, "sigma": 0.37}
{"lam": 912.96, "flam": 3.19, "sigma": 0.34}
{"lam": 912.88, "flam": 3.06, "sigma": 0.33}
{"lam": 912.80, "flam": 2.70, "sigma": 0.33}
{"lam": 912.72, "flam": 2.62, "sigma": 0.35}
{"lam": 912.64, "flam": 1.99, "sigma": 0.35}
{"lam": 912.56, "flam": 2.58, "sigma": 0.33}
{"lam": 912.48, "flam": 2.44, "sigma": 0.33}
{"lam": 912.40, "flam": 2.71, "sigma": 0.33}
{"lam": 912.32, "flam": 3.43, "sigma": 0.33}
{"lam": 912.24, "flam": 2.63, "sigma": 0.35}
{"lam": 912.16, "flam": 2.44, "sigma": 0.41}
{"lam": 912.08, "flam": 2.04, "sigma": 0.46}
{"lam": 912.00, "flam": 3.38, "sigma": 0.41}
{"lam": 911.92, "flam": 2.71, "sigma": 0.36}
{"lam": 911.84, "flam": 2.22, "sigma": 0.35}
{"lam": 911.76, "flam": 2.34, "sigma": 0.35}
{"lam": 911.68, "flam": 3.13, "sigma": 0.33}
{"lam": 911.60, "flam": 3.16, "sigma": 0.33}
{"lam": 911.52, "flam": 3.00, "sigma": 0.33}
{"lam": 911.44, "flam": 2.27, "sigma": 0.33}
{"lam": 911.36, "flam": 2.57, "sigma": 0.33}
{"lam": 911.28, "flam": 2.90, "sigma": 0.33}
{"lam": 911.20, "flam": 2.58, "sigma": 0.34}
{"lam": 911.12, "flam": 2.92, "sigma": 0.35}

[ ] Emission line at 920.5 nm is [N II] 6583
